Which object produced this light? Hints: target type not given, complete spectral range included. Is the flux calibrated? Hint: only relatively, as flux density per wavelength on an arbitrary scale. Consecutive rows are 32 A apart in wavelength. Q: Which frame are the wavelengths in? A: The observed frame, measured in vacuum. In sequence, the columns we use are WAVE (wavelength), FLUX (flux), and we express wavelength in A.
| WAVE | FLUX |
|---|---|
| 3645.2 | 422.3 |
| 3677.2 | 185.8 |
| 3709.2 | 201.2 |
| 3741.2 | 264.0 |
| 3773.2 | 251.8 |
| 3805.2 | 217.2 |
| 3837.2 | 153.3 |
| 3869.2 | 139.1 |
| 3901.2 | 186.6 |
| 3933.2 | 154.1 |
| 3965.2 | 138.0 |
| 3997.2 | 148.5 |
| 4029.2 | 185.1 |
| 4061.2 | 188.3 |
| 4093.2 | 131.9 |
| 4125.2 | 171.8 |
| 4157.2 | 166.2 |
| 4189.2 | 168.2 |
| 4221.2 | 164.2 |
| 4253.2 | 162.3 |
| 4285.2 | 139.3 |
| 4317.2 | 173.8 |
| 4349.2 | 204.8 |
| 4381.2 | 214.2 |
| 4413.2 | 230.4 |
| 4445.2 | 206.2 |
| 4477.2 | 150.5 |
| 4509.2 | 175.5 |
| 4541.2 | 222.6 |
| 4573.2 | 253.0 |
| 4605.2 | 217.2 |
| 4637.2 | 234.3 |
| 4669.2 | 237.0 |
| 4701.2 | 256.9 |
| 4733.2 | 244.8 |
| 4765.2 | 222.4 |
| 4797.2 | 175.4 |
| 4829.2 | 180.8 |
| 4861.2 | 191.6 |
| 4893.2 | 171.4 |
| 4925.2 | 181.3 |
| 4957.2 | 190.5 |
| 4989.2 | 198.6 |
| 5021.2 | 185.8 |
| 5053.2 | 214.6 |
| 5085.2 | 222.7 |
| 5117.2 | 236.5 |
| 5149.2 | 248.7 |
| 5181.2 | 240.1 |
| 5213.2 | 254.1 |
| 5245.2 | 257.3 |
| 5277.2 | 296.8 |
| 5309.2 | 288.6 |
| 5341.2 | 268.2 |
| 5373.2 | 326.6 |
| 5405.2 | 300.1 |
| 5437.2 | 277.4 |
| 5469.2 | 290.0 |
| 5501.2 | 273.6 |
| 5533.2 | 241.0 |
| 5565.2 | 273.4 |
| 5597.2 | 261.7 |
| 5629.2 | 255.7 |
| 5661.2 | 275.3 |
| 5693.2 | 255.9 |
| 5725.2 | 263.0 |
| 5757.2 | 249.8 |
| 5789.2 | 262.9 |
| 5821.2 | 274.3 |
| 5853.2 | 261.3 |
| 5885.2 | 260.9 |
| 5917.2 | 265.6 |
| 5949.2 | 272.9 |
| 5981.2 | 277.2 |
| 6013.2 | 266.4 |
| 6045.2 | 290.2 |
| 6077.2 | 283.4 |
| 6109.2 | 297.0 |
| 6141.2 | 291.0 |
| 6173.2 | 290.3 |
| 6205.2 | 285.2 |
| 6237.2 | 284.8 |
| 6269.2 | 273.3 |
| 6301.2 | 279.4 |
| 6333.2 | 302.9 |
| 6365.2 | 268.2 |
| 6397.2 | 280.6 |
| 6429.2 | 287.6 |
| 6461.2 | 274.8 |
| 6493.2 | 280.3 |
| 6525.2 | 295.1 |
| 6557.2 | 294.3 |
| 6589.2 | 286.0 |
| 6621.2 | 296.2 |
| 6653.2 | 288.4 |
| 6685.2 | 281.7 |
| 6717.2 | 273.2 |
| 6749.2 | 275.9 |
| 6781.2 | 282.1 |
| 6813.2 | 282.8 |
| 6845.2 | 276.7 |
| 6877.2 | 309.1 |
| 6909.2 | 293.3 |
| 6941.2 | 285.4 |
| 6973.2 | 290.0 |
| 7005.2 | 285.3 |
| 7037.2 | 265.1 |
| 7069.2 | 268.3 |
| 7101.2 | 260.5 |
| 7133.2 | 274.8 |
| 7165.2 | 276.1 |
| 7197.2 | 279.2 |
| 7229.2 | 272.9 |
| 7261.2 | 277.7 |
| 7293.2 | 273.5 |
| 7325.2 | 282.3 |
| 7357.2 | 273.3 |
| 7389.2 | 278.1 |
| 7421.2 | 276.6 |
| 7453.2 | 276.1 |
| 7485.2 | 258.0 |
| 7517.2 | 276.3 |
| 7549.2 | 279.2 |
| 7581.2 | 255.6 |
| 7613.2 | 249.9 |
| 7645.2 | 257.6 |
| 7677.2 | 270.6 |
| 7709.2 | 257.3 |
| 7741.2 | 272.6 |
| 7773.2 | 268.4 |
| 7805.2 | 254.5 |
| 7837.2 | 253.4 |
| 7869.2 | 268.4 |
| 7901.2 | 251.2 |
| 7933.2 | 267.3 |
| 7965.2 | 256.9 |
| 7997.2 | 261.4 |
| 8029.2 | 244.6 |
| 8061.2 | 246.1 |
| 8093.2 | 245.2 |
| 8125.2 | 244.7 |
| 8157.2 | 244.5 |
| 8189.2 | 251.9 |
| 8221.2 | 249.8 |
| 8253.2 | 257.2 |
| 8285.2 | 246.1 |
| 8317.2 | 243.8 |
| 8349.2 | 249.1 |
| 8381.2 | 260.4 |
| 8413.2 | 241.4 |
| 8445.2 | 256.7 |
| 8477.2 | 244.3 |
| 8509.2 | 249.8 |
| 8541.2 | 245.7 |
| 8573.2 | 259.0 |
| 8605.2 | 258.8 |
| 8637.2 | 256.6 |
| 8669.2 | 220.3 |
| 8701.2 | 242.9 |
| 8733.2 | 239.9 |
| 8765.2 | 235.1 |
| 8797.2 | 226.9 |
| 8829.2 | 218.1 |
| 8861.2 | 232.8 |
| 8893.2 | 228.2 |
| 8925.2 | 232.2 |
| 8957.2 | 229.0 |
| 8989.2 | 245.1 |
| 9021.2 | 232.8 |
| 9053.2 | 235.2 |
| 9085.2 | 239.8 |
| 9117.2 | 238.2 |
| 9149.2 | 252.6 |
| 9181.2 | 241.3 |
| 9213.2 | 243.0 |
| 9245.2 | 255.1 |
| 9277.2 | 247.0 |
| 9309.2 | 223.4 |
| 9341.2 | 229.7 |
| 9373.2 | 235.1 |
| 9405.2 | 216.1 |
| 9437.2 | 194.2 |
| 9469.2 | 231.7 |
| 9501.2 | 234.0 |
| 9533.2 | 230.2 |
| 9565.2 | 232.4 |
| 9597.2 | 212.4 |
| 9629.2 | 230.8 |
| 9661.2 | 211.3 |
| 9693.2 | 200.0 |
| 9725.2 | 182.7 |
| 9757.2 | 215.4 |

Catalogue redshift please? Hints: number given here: 0.14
